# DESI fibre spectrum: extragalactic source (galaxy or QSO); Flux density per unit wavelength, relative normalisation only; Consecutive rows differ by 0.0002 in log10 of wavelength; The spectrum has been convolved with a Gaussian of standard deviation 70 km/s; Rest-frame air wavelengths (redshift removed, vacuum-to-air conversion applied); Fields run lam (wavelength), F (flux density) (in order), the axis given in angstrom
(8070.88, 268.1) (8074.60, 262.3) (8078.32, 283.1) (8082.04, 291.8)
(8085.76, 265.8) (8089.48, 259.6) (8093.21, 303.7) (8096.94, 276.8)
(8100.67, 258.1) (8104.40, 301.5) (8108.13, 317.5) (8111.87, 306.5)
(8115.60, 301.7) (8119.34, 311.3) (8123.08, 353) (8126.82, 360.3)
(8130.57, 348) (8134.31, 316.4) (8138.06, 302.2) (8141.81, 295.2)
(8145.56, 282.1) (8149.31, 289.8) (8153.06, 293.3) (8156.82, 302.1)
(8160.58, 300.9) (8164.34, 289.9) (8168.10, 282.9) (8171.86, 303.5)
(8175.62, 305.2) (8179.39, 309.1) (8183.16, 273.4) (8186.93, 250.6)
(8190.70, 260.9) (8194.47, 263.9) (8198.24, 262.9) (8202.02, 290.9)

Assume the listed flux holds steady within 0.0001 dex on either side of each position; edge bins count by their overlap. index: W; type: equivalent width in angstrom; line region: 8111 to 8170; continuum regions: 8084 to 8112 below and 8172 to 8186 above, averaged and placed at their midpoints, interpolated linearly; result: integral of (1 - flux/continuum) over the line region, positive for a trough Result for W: -3.9 angstrom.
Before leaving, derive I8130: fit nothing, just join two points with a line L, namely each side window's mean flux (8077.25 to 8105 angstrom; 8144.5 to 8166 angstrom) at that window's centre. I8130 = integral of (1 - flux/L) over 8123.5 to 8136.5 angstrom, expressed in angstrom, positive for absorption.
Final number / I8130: -2.4 angstrom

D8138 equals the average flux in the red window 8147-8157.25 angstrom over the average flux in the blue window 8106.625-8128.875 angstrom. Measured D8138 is 0.90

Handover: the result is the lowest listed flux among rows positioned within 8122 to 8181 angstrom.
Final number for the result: 282.1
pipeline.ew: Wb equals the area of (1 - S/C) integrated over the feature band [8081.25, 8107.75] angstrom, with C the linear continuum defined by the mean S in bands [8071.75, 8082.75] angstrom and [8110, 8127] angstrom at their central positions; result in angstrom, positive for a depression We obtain 1.3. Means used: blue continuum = 277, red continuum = 323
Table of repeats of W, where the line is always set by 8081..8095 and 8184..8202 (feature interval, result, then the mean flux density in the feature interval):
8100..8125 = -3.07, 310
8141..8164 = -2.03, 294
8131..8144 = -1.76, 309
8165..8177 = -1.31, 296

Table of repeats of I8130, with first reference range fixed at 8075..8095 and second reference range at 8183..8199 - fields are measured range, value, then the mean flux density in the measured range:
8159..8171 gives -1.19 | 292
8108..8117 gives -1.06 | 307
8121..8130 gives -2.70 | 354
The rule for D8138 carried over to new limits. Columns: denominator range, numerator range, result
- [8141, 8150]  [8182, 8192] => 0.90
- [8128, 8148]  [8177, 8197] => 0.88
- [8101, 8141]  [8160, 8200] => 0.88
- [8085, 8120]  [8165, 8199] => 0.96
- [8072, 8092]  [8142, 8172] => 1.07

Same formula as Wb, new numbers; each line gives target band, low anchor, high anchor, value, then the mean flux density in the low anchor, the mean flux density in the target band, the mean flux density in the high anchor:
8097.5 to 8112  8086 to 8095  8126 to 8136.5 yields 0.33 angstrom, 279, 293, 338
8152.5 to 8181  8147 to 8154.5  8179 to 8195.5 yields -1.76 angstrom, 291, 298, 269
